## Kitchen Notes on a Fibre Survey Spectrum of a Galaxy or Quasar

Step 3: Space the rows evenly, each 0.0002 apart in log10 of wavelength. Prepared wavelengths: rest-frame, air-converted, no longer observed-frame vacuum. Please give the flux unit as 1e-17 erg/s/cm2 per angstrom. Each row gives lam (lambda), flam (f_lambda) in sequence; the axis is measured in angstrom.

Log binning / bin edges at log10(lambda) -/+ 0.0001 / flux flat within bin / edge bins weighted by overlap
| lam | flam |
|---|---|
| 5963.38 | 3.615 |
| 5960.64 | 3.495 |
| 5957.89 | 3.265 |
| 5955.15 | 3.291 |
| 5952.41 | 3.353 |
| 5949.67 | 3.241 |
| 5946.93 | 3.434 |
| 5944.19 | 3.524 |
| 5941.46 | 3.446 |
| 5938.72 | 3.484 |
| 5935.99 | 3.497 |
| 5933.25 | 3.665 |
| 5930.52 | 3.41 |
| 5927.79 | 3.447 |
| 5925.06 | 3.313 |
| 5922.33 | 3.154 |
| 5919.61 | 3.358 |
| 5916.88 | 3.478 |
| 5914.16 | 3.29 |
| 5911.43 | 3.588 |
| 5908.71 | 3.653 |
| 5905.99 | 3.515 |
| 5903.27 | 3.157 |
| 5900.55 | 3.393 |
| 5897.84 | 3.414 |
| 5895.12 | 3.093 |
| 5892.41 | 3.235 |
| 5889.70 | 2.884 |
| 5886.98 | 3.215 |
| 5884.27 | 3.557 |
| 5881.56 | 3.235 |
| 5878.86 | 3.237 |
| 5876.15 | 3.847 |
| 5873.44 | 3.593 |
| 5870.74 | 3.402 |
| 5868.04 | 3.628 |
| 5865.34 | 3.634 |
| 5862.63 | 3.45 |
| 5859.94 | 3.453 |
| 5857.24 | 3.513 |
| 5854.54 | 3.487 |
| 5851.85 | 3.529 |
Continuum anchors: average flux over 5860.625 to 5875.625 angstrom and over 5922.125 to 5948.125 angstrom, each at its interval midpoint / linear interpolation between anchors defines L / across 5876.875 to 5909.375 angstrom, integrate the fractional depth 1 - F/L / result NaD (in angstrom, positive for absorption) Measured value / 2.0 angstrom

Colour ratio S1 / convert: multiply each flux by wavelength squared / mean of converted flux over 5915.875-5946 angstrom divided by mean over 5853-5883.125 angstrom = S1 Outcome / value 1.00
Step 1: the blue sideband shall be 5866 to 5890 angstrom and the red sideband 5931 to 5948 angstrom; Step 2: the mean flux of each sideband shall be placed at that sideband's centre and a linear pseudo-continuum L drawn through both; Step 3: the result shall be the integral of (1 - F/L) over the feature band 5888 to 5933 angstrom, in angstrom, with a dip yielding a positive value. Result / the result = 1.6 angstrom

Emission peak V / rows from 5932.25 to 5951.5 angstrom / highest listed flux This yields 3.665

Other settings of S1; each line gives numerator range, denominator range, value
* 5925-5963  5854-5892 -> 1.02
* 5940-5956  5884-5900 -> 1.07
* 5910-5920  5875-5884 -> 1.01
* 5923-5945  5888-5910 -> 1.06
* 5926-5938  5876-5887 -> 1.05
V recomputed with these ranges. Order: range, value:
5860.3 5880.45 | 3.847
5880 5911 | 3.653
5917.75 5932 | 3.447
